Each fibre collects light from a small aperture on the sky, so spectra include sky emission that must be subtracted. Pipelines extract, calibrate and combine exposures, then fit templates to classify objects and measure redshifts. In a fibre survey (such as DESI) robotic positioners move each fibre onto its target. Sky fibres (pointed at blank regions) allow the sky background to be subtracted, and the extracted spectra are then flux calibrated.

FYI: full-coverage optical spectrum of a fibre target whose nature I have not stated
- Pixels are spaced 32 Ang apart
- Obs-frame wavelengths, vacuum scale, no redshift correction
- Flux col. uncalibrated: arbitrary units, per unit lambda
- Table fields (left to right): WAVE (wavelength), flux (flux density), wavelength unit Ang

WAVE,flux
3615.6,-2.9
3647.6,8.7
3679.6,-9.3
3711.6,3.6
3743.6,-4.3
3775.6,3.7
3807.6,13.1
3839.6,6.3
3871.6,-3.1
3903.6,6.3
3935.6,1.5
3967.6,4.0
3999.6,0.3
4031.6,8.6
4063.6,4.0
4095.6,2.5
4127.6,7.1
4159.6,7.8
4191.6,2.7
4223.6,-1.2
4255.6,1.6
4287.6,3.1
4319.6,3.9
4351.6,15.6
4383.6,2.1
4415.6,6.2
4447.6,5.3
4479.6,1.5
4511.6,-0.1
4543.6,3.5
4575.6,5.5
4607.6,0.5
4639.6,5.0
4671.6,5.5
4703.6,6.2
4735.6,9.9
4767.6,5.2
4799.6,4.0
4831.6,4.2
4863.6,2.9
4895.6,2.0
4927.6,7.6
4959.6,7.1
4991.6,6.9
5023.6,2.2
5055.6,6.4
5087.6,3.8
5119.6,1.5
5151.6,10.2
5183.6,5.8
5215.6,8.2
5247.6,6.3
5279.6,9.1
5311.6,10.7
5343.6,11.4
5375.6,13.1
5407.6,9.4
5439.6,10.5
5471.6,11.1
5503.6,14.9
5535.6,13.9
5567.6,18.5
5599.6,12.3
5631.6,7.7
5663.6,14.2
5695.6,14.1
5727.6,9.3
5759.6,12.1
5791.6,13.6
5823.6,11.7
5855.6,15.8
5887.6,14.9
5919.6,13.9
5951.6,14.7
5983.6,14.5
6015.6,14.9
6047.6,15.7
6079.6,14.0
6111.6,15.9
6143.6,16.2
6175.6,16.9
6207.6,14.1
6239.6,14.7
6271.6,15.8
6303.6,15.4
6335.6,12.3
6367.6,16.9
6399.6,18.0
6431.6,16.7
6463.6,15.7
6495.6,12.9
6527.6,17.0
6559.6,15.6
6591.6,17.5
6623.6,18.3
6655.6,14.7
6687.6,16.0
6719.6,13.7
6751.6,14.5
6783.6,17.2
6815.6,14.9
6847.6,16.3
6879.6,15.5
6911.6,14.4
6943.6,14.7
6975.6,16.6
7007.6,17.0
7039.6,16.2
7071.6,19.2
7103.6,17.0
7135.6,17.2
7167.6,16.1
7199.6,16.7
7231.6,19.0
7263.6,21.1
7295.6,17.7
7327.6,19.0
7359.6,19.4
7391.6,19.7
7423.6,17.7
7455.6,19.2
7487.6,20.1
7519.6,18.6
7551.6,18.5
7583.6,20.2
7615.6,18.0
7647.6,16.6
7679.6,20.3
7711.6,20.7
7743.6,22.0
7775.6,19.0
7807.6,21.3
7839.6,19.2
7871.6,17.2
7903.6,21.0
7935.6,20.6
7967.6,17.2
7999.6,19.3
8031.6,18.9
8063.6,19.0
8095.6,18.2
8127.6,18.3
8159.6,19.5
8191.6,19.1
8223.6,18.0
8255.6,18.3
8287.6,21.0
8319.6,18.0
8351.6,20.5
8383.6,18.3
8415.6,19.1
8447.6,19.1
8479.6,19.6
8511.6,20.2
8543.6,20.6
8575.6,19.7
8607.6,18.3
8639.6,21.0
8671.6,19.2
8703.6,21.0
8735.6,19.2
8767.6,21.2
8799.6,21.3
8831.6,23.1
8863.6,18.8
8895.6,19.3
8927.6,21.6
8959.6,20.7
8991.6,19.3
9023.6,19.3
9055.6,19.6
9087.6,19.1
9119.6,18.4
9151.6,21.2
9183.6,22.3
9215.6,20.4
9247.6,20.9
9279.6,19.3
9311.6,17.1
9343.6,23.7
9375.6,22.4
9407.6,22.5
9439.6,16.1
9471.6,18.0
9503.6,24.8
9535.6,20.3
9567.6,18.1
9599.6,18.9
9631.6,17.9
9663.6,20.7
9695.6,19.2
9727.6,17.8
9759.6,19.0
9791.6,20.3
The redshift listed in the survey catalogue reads 0.334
